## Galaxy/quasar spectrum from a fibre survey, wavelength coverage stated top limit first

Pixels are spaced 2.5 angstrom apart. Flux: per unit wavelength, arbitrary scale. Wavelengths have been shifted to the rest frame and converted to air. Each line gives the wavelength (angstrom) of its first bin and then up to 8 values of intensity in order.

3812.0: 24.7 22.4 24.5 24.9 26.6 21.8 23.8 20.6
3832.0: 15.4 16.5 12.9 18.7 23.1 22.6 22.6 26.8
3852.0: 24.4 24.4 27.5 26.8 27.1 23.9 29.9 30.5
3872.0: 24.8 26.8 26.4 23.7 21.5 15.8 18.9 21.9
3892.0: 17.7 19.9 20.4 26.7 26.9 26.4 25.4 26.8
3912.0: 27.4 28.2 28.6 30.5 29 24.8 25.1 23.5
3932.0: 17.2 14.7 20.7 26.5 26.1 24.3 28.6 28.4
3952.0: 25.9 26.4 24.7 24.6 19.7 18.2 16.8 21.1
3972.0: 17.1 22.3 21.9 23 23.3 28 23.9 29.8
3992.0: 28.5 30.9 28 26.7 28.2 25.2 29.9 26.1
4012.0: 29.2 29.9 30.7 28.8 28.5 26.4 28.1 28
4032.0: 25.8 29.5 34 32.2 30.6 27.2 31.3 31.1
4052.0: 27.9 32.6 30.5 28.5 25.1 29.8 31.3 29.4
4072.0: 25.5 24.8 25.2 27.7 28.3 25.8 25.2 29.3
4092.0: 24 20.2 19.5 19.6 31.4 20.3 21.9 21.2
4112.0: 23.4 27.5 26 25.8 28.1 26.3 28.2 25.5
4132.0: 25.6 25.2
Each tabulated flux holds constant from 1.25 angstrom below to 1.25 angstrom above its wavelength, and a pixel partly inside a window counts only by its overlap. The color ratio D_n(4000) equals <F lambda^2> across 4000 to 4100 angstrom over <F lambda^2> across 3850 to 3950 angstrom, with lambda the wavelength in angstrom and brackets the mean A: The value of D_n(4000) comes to 1.21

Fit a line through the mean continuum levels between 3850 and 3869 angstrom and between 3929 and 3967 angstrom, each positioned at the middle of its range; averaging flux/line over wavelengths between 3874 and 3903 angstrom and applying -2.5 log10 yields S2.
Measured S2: 0.15 mag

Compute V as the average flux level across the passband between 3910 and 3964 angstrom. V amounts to 24.9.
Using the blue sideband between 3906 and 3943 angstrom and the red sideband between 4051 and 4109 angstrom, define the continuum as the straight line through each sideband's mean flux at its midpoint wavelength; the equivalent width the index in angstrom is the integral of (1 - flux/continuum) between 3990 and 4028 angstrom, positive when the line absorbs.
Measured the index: -4.1 angstrom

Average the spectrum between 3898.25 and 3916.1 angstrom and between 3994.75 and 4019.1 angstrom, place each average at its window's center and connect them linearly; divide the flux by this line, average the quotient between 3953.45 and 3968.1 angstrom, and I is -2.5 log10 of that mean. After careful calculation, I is 0.26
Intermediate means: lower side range 26.9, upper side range 28.3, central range 21.7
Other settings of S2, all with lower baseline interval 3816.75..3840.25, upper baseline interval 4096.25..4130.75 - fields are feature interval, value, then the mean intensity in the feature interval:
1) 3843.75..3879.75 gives -0.23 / 26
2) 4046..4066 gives -0.24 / 29.6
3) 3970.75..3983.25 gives 0.06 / 21.5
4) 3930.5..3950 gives -0.05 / 23.1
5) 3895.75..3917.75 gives -0.21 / 26.3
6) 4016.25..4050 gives -0.24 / 29.4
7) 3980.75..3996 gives -0.20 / 27.4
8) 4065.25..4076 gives -0.16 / 27.8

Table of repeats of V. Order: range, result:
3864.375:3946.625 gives 24.3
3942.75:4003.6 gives 24.6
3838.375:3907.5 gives 24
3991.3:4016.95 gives 28.4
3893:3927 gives 26.1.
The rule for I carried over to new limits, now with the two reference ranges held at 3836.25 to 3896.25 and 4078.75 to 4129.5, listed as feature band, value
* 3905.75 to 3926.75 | -0.16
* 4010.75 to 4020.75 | -0.21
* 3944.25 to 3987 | 0.04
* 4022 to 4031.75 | -0.13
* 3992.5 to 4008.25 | -0.16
